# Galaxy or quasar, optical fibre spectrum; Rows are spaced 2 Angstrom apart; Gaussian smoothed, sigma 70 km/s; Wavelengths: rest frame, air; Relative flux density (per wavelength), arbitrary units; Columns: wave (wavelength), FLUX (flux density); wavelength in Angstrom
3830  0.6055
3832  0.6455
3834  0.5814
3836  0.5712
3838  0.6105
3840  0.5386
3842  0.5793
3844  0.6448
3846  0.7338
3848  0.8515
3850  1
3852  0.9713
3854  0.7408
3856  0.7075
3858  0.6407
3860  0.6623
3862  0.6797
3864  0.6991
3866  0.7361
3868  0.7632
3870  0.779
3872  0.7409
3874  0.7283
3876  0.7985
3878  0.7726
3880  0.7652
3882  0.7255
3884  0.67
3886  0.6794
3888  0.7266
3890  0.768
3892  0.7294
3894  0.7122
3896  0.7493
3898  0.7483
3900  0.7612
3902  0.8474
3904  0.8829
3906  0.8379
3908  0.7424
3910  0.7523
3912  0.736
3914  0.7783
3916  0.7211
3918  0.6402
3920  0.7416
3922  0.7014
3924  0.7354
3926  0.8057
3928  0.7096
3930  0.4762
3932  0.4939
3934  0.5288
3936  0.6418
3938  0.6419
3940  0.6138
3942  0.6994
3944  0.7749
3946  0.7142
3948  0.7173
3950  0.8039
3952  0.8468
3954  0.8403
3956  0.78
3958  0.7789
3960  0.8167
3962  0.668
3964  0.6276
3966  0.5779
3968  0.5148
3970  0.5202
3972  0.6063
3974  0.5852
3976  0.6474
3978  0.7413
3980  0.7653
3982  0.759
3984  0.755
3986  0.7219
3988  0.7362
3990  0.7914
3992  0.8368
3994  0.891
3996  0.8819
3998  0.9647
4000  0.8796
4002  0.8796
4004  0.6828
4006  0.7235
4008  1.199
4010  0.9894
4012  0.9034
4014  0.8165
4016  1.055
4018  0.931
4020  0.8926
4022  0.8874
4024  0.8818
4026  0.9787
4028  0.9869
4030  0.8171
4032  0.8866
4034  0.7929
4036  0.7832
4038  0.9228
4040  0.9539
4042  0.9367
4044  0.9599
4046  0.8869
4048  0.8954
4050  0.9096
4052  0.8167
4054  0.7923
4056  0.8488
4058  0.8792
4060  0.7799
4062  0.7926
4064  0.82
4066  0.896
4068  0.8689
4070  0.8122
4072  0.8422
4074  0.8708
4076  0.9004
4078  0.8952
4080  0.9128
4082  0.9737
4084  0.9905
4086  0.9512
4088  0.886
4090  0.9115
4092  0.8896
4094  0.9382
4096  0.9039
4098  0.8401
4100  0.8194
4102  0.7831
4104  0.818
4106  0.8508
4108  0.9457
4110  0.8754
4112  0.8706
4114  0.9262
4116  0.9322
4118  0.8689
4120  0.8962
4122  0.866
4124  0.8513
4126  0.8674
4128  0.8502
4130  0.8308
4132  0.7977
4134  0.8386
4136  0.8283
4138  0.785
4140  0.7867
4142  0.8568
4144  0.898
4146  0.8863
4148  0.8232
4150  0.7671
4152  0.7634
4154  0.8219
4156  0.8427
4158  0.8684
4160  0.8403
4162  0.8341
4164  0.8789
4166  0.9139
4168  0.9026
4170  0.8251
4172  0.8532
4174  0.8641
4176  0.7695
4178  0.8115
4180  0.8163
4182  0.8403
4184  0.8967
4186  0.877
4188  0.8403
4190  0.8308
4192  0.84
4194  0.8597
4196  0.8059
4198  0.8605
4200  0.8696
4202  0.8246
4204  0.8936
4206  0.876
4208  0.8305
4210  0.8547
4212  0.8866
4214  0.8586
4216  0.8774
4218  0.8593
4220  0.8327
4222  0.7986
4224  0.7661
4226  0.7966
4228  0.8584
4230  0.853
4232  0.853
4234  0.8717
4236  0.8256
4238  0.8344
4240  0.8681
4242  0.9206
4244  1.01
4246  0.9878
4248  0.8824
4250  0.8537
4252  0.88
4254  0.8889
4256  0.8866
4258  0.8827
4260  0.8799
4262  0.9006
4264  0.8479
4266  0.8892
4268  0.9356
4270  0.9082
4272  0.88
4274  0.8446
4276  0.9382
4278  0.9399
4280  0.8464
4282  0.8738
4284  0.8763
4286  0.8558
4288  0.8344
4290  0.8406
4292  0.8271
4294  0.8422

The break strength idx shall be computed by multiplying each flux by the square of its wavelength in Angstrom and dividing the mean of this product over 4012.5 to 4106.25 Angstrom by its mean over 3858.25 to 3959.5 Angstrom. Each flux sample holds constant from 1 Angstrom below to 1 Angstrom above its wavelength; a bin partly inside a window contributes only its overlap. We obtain 1.3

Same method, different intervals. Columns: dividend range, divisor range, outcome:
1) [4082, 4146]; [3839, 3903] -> 1.33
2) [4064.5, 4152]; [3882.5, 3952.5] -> 1.33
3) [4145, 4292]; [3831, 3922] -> 1.39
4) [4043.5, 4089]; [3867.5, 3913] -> 1.26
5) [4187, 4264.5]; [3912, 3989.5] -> 1.43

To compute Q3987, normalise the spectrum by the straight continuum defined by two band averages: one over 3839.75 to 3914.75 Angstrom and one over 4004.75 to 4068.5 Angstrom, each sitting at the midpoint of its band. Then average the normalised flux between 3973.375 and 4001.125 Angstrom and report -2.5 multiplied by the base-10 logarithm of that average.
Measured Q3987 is 0.08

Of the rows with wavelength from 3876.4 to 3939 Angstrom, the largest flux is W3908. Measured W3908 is 0.8829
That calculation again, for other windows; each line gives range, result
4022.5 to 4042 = 0.9869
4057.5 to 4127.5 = 0.9905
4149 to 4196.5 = 0.9139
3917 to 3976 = 0.8468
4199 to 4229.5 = 0.8936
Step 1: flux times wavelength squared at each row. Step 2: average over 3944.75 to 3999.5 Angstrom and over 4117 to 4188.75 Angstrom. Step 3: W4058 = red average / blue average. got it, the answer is 1.2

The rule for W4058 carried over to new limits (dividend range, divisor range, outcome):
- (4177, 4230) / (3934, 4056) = 1.16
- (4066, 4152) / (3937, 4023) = 1.19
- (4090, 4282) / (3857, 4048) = 1.25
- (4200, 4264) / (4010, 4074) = 1.08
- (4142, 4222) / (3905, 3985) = 1.37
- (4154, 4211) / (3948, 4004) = 1.26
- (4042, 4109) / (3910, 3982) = 1.36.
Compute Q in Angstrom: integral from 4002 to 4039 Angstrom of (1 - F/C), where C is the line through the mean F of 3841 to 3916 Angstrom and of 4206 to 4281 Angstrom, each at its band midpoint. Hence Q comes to -4.5 Angstrom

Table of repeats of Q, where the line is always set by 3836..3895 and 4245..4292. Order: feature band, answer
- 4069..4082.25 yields -1.2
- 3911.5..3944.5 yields 3.5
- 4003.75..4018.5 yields -2.6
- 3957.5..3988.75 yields 3.8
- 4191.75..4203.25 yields 0.2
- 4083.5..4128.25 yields -3.4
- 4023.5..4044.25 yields -2.8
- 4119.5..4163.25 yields -0.1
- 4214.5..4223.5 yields 0.3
